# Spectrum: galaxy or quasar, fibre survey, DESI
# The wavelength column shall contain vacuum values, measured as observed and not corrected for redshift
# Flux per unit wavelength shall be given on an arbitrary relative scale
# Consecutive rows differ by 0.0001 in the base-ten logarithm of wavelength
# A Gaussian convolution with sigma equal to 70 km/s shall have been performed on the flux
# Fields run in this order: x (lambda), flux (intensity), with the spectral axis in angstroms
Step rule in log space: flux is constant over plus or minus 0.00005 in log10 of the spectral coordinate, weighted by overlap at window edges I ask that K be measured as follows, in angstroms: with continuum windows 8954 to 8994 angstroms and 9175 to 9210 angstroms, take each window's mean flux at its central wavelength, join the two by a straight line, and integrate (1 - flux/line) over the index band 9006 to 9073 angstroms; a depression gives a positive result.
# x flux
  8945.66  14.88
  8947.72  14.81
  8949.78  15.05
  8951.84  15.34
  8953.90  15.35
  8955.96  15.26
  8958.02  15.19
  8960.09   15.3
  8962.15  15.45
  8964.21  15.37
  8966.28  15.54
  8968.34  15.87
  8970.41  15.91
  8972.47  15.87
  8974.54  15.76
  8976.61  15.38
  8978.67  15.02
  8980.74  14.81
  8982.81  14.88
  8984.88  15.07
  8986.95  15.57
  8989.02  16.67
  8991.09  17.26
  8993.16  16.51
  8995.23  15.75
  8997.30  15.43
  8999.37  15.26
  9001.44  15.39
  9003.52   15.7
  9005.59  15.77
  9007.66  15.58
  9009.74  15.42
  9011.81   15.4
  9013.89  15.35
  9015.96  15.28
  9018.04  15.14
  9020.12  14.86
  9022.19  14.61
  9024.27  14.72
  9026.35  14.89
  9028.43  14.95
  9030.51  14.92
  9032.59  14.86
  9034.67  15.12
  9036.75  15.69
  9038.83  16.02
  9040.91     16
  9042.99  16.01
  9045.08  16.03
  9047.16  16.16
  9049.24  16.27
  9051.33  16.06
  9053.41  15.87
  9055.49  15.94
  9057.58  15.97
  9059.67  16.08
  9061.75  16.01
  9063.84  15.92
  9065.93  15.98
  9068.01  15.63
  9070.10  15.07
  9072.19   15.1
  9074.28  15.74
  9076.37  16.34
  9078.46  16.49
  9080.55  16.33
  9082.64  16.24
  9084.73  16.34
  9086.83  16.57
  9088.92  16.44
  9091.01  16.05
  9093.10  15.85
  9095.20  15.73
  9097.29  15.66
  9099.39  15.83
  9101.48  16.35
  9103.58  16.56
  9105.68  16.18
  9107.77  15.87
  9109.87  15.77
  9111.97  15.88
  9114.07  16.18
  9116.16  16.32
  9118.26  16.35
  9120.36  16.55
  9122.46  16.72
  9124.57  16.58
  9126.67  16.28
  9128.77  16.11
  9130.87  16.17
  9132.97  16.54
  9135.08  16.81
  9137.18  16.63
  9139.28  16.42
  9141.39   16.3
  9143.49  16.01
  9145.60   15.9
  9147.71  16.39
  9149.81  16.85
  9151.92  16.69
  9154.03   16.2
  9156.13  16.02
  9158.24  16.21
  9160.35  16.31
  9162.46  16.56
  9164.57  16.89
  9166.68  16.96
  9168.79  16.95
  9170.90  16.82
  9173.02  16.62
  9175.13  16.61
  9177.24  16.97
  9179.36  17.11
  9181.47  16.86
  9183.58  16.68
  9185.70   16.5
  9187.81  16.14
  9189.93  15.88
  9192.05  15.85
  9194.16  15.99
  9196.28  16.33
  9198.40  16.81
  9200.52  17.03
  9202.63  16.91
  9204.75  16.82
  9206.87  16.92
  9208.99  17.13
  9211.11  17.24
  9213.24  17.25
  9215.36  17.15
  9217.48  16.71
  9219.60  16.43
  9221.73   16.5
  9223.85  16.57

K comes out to 1.6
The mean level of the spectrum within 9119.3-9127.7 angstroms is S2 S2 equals 16.5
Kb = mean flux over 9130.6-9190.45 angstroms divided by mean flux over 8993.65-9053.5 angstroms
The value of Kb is 1.07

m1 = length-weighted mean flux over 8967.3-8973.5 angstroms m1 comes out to 15.9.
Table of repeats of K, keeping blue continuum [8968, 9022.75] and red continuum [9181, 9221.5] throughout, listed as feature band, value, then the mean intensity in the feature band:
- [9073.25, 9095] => -0.3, 16.2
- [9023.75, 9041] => 0.6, 15.2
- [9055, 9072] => 0.1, 15.8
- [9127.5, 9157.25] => 0.0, 16.4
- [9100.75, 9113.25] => 0.0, 16.1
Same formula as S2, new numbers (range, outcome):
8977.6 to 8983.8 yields 14.9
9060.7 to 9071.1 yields 15.7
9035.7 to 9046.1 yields 15.9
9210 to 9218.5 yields 17.1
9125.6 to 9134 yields 16.3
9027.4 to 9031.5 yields 14.9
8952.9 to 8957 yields 15.3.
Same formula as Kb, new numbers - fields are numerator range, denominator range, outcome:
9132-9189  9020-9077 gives 1.06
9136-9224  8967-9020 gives 1.06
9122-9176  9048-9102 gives 1.03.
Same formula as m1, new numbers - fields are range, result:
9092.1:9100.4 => 15.8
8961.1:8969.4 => 15.6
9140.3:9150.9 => 16.3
